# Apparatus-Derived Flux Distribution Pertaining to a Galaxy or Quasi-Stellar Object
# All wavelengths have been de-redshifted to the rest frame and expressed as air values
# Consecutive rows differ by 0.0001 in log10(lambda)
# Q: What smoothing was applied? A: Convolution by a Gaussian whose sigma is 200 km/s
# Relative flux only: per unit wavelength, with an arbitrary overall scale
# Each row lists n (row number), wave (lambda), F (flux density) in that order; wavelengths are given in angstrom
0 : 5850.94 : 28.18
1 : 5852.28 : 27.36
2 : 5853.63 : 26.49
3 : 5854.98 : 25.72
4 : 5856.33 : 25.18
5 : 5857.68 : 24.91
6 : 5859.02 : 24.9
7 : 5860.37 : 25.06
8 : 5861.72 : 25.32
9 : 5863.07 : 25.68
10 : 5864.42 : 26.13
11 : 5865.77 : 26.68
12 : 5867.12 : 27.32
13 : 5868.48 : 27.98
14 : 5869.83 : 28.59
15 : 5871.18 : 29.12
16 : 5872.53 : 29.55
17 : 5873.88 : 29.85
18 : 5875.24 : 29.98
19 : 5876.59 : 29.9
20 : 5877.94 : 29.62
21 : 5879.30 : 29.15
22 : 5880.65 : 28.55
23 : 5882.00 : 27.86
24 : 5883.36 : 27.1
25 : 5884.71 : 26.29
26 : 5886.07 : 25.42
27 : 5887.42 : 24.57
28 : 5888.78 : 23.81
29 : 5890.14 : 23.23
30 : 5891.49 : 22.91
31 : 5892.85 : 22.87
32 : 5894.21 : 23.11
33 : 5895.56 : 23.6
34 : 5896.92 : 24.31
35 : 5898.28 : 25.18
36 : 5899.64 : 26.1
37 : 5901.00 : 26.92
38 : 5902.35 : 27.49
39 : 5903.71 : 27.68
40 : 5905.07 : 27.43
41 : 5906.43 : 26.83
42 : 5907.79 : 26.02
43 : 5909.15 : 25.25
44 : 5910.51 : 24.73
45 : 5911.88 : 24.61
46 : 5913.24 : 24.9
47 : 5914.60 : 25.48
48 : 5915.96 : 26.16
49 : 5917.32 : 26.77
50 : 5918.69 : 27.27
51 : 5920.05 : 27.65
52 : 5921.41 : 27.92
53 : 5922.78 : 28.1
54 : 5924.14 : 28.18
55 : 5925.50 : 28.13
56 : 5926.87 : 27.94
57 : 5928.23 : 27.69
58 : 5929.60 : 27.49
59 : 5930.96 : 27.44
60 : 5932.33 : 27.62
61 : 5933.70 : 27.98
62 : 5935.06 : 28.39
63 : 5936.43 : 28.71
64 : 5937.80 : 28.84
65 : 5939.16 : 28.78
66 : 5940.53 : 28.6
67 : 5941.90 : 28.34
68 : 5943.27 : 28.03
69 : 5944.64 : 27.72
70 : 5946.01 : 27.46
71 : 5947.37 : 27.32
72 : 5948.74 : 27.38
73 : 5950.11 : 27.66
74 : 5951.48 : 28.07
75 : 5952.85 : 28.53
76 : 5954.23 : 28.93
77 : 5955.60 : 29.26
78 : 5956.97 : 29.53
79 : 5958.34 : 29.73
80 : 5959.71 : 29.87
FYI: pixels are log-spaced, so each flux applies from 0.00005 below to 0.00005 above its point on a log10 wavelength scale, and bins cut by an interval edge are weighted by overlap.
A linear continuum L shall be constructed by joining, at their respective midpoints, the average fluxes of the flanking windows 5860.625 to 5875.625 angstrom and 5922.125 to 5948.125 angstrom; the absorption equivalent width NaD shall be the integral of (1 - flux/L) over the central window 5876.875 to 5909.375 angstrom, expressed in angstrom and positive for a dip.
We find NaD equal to 2.2 angstrom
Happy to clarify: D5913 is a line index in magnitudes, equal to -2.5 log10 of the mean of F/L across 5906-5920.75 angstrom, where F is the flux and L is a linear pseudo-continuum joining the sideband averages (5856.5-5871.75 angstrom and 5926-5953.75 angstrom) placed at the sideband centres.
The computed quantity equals 0.06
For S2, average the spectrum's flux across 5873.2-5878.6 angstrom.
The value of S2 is 29.8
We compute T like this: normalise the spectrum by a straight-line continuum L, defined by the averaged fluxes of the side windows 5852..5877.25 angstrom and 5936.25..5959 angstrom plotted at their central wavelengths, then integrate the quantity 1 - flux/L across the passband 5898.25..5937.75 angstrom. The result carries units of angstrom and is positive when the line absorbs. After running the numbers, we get 1.3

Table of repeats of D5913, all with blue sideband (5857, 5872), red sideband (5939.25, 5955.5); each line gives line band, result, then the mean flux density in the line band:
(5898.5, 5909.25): 0.021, 26.7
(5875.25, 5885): -0.068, 28.6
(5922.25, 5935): -0.006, 27.9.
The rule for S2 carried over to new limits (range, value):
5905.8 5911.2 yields 25.7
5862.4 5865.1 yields 25.9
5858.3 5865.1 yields 25.4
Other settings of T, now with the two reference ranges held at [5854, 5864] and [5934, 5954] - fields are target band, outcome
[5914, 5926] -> 0.02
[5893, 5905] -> 0.51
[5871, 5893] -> -0.87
